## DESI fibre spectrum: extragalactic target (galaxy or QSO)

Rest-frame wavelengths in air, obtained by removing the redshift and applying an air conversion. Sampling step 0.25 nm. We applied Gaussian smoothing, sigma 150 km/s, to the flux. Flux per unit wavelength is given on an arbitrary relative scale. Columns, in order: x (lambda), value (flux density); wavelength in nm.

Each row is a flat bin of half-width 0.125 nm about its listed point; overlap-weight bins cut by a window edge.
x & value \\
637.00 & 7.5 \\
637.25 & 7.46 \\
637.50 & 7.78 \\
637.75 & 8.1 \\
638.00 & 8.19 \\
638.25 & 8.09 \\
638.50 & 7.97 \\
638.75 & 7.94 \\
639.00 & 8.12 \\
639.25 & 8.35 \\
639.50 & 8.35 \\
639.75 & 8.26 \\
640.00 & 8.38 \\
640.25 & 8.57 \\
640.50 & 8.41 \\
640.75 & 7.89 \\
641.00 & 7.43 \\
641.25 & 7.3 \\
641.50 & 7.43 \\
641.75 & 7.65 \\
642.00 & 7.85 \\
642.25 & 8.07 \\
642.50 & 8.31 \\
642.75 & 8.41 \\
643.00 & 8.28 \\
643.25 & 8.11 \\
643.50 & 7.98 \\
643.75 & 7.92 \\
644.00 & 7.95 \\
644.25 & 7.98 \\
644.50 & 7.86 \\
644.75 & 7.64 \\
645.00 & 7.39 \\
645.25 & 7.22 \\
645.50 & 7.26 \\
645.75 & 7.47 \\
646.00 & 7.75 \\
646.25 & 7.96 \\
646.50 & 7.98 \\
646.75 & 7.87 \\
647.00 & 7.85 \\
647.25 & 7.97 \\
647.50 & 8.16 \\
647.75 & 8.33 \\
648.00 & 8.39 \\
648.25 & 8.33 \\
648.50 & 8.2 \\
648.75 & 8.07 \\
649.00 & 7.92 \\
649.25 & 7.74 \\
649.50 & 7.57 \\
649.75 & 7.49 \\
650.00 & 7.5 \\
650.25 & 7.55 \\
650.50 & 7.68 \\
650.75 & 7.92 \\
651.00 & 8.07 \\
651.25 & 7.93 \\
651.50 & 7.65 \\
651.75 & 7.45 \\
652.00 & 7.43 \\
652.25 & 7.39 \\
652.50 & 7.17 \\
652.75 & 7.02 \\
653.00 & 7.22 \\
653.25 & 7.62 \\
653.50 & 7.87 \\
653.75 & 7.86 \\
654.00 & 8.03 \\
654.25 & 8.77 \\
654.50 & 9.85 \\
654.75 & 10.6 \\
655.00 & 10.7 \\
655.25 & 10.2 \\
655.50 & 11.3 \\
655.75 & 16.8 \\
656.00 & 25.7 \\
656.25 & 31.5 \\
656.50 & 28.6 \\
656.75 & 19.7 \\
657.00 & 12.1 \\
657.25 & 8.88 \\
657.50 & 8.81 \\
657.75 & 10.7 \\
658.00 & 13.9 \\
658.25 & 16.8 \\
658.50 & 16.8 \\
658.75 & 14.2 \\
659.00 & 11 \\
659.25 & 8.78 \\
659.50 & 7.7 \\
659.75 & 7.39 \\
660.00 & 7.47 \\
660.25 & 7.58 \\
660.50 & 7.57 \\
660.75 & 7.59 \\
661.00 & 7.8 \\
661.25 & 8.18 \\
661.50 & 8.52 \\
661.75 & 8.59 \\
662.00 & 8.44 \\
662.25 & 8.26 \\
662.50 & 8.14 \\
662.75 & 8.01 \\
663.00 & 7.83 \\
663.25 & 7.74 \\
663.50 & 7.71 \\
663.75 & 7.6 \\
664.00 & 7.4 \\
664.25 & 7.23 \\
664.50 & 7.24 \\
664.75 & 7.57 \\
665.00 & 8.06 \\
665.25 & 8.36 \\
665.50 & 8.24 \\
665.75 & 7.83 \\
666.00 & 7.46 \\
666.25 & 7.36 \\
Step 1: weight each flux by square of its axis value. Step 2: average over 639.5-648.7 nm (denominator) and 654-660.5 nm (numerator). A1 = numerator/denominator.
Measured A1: 1.7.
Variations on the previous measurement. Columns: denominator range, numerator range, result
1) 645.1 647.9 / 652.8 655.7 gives 1.21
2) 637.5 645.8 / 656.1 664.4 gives 1.45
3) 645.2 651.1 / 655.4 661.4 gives 1.73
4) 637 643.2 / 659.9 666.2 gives 1.05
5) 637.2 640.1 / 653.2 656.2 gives 1.54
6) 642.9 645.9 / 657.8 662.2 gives 1.34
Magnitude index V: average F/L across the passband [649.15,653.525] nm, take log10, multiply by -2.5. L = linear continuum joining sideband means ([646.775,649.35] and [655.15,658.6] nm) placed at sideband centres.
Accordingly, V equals 0.42 mag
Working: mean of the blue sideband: 8.09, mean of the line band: 7.56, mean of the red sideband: 16.6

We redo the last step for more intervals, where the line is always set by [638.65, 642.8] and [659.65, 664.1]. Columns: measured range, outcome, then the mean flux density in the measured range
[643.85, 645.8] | 0.06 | 7.61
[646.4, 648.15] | -0.01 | 8.08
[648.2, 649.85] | 0.01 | 7.89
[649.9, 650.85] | 0.04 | 7.66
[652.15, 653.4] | 0.09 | 7.29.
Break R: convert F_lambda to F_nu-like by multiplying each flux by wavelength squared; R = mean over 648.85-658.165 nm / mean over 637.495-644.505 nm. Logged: 1.4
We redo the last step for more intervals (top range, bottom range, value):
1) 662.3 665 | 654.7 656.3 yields 0.48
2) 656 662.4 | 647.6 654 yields 1.60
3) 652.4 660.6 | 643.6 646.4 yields 1.62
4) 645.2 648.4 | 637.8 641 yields 0.99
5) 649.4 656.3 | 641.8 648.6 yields 1.26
